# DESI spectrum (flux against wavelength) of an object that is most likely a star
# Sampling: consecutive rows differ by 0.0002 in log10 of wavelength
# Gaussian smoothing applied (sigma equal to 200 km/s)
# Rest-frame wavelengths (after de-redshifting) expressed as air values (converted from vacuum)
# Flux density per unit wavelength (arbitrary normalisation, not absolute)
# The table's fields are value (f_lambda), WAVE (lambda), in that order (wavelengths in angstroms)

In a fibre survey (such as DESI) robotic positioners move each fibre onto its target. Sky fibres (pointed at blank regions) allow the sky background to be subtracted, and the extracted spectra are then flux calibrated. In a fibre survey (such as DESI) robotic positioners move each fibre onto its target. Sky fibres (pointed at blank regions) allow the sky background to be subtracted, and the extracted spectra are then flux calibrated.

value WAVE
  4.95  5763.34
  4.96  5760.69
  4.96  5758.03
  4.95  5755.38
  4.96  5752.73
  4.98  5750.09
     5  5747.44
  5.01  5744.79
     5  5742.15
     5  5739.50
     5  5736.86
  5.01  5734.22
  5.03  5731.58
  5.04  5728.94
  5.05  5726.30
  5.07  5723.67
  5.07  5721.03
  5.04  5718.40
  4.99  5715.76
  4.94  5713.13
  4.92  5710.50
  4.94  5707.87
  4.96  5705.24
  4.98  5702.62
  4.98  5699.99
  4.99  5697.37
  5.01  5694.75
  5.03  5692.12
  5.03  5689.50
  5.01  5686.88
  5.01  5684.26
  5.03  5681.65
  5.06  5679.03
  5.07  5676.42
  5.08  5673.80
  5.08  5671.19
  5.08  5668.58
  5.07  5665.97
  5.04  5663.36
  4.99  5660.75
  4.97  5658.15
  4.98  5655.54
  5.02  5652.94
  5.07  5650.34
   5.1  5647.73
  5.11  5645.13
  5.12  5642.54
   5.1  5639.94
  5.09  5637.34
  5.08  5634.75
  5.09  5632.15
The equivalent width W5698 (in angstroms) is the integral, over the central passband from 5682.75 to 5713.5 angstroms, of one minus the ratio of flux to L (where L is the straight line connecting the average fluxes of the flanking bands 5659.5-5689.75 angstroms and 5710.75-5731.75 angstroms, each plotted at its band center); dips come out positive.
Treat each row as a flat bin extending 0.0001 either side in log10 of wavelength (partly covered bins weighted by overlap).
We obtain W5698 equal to 0.3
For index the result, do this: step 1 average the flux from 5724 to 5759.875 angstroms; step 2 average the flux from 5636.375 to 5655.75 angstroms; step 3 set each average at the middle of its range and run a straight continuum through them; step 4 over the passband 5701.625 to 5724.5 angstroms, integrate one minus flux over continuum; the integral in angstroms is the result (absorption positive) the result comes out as 0.2 angstroms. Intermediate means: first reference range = 5.08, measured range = 4.99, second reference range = 5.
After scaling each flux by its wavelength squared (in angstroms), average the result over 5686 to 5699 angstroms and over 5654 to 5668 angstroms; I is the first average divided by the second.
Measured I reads 1.0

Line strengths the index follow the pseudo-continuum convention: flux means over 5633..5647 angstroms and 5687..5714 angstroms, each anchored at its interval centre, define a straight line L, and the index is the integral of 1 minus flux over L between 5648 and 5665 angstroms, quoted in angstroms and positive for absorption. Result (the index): 0.2 angstroms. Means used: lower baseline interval 5.1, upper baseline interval 4.98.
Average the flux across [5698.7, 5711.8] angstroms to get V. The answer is 4.96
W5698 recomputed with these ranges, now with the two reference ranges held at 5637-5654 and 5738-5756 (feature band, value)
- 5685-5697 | 0.1 angstroms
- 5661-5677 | 0.0 angstroms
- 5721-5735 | -0.1 angstroms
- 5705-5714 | 0.2 angstroms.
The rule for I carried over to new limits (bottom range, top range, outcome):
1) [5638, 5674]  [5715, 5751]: 1.02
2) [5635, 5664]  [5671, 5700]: 1.01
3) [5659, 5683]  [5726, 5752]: 1.01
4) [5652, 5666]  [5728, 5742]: 1.03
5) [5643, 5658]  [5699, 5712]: 1.00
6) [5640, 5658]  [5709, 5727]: 1.01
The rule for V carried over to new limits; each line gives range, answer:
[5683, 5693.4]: 5.02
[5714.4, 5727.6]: 5.04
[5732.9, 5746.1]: 5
